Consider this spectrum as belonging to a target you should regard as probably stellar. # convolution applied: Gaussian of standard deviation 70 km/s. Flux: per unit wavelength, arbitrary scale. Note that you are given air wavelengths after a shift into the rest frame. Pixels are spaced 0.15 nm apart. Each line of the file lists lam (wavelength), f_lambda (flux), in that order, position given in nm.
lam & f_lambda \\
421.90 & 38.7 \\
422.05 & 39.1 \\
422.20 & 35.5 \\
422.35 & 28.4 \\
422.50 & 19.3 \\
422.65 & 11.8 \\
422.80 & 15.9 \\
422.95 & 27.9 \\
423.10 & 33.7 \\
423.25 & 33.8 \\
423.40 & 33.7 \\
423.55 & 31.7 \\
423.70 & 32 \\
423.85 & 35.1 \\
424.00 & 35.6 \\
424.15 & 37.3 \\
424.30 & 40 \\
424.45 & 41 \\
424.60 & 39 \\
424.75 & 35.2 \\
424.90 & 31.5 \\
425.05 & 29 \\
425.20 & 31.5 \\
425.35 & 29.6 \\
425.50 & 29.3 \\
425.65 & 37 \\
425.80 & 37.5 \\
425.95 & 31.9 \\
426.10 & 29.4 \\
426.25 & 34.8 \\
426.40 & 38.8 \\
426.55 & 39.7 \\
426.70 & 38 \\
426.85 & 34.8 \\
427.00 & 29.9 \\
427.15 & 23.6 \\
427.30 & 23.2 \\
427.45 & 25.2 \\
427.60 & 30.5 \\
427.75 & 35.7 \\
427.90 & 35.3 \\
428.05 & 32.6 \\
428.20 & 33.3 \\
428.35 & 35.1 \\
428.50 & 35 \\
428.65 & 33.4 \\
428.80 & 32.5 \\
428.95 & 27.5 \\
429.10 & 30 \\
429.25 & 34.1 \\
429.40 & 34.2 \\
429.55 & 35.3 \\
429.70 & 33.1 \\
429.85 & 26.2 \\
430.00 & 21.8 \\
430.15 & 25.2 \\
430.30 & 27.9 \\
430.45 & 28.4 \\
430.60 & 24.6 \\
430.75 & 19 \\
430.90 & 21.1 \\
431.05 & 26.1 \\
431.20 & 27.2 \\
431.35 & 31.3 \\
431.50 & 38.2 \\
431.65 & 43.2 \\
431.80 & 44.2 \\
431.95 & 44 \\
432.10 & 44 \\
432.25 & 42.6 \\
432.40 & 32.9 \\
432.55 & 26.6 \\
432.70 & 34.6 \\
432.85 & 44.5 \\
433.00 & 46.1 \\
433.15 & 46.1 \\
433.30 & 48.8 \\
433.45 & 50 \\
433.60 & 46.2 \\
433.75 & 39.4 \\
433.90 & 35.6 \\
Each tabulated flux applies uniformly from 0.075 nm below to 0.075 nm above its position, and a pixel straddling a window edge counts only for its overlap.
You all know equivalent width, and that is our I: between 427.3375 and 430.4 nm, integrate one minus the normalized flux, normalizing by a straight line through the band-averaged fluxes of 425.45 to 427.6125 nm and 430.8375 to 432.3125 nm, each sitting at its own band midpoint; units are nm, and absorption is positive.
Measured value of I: 0.272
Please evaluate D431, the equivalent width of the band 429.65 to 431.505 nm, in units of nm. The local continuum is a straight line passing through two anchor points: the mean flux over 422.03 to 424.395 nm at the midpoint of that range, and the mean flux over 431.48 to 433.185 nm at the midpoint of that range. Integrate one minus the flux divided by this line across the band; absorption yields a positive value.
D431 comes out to 0.59 nm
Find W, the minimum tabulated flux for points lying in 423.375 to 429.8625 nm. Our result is 23.2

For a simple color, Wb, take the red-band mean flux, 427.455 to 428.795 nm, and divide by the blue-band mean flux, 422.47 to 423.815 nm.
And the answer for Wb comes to 1.2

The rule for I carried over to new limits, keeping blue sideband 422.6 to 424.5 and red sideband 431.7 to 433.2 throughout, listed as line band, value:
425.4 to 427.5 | 0.125 nm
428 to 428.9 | 0.074 nm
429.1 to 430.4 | 0.277 nm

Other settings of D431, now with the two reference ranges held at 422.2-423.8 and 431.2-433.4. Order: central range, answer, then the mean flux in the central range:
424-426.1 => -0.30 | 34.5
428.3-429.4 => 0.09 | 32.6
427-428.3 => 0.15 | 30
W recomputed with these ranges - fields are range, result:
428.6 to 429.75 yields 27.5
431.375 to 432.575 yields 26.6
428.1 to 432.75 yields 19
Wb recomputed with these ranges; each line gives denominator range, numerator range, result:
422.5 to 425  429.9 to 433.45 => 1.09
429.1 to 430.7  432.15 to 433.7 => 1.44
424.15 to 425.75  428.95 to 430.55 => 0.85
